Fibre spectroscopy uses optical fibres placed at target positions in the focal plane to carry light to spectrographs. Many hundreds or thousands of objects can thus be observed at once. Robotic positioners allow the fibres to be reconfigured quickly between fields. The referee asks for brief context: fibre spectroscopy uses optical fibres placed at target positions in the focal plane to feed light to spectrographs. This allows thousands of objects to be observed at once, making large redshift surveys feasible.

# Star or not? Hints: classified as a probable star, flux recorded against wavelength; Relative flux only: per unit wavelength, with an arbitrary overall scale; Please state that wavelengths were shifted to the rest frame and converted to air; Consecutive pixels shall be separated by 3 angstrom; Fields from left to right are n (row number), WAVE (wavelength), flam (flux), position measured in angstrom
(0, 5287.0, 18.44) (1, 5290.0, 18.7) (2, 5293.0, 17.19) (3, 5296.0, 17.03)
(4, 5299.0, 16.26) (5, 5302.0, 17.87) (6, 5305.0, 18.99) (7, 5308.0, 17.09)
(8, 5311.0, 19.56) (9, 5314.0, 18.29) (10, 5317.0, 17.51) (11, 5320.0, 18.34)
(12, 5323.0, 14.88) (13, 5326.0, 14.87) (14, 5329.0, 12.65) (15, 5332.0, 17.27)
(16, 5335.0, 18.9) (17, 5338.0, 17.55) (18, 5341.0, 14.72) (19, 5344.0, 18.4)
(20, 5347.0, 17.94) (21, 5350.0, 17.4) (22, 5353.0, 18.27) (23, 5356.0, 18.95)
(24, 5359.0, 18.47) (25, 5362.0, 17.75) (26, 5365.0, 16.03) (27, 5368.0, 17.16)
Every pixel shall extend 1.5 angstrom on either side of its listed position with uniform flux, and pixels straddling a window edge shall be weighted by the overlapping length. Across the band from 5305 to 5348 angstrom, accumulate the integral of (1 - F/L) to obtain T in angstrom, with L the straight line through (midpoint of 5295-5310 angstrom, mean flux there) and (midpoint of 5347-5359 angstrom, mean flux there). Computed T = 1.9 angstrom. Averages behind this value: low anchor 17.5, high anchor 18.2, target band 17.1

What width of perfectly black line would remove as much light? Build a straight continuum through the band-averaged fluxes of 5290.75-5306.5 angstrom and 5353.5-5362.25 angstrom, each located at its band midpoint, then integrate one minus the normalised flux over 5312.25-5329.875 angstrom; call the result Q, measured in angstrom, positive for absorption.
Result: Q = 1.6 angstrom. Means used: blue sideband 17.5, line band 16.3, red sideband 18.5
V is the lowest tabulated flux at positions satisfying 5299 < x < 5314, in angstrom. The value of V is 16.26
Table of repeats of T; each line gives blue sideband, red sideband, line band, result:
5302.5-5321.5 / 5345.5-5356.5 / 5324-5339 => 1.7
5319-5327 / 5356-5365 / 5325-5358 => -0.2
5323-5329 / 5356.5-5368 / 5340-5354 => -1.1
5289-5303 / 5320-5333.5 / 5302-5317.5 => -1.8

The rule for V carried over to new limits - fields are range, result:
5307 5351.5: 12.65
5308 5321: 17.09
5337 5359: 14.72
